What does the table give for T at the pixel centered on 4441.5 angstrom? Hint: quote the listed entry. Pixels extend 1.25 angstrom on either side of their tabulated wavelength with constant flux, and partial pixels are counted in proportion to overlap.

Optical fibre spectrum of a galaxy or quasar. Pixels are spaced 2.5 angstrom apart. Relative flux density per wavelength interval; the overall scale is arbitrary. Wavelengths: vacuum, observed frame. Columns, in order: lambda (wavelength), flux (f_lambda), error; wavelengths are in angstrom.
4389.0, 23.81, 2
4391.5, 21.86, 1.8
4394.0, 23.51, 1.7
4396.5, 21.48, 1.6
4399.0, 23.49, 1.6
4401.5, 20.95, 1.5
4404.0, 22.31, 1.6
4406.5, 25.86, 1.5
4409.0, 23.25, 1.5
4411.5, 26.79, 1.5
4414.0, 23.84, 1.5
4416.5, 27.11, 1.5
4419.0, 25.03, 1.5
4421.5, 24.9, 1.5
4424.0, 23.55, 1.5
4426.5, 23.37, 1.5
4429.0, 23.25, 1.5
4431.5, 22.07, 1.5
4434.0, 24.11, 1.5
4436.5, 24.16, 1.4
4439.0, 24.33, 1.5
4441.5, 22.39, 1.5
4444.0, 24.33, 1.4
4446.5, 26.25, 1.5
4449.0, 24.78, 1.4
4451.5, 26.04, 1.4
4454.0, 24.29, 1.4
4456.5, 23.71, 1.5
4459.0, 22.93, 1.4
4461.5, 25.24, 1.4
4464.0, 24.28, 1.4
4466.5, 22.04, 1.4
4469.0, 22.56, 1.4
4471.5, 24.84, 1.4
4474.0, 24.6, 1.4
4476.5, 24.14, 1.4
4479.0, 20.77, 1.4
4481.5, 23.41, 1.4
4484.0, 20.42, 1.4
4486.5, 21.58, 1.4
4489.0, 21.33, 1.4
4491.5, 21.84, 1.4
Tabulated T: 22.39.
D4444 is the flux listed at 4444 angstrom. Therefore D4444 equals 24.33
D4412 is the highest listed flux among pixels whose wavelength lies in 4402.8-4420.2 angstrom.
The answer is 27.11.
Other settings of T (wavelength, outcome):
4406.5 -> 25.86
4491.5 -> 21.84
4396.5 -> 21.48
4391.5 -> 21.86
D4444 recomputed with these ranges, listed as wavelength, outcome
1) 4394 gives 23.51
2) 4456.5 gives 23.71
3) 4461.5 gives 25.24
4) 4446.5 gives 26.25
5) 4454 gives 24.29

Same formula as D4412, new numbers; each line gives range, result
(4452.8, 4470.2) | 25.24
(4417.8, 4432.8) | 25.03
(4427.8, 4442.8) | 24.33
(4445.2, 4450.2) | 26.25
